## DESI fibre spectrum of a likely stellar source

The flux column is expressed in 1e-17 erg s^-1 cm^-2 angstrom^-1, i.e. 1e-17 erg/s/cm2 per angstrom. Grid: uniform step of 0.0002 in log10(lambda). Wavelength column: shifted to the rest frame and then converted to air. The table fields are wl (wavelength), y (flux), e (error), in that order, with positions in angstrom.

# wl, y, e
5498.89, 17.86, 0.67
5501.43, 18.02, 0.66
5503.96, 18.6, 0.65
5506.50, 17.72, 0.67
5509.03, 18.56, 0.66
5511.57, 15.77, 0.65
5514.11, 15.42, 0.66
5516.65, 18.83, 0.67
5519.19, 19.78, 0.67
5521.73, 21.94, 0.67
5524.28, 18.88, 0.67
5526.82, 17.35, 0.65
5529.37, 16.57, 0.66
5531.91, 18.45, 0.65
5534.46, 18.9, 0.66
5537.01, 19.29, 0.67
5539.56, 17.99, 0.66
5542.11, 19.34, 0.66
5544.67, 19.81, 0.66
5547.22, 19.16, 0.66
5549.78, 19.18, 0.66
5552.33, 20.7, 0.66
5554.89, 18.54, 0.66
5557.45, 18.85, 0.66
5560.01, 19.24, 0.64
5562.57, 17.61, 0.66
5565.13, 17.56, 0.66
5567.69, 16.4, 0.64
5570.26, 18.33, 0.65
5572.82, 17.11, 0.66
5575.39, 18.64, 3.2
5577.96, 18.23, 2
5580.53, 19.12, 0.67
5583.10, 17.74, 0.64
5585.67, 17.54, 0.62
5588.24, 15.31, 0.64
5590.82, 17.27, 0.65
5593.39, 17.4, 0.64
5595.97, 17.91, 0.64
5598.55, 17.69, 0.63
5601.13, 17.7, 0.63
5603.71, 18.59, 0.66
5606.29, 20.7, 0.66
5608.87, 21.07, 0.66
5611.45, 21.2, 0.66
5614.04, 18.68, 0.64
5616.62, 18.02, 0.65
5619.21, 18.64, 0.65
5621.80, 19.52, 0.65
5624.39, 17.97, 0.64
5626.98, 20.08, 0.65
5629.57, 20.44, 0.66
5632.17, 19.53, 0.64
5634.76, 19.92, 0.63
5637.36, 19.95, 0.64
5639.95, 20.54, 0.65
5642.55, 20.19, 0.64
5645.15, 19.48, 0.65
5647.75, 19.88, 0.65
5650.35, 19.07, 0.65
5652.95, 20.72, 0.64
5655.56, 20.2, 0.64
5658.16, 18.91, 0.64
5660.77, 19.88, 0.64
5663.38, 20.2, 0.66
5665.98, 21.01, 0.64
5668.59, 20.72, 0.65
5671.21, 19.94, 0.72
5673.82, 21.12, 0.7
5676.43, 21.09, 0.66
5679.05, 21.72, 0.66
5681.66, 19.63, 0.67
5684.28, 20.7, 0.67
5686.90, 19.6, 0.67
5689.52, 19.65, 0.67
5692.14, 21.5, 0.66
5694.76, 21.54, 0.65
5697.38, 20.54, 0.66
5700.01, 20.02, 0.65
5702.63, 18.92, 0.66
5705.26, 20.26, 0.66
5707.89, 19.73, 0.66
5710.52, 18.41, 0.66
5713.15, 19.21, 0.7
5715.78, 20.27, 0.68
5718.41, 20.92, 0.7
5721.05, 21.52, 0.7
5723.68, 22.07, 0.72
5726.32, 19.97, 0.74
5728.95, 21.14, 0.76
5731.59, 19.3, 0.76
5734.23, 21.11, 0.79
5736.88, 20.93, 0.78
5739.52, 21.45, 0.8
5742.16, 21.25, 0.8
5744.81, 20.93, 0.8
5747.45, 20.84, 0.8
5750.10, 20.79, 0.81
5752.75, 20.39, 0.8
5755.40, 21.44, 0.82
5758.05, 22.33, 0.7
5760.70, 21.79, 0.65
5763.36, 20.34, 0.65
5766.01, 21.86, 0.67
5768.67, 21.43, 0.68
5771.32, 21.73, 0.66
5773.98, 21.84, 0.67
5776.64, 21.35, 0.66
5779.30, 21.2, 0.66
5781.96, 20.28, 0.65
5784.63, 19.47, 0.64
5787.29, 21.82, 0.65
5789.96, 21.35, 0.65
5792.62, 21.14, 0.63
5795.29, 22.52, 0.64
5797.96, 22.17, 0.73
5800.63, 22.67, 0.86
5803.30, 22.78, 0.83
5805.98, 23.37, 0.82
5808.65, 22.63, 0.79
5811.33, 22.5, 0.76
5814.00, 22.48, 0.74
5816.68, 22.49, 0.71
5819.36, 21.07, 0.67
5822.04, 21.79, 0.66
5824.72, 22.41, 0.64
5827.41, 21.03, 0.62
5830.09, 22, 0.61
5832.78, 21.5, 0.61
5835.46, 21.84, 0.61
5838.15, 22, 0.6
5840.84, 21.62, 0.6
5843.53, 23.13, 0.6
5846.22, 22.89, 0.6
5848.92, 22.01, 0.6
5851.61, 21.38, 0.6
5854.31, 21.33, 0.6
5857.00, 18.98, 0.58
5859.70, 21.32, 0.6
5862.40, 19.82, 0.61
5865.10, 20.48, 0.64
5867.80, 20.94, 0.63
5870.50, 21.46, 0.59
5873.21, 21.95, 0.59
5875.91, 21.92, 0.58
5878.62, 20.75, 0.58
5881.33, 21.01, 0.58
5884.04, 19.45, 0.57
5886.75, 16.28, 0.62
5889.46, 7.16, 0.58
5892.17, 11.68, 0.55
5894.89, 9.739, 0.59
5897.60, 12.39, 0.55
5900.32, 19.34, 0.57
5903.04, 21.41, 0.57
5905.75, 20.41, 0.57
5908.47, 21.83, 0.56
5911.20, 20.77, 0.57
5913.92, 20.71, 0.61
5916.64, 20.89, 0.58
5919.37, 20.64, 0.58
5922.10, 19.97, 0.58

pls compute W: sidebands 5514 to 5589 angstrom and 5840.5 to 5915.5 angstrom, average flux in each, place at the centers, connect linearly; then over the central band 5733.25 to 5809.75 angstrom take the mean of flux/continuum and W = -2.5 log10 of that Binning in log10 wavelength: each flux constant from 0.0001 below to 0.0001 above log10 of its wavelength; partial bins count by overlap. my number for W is -0.13 mag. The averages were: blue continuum 18.5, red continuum 19.3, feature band 21.5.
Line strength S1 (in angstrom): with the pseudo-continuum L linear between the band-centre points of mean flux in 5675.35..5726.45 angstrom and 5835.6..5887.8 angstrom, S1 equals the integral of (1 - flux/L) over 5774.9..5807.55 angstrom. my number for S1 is -1.5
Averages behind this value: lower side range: 20.4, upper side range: 21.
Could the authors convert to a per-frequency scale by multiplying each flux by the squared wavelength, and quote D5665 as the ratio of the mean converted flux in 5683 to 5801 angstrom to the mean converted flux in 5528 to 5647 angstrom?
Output 1.2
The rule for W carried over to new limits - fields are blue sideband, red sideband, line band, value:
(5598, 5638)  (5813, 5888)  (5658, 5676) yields -0.033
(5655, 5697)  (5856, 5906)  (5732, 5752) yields -0.064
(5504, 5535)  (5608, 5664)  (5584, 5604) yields 0.107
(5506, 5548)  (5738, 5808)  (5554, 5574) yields 0.057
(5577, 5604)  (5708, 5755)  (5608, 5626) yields -0.063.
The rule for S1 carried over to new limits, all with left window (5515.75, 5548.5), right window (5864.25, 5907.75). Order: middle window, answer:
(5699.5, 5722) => -1.78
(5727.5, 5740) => -1.61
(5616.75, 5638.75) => -0.90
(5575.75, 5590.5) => 0.91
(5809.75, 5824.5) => -3.24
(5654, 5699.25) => -4.73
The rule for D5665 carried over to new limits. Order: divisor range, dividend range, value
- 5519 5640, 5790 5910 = 1.20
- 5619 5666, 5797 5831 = 1.19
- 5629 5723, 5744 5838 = 1.12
